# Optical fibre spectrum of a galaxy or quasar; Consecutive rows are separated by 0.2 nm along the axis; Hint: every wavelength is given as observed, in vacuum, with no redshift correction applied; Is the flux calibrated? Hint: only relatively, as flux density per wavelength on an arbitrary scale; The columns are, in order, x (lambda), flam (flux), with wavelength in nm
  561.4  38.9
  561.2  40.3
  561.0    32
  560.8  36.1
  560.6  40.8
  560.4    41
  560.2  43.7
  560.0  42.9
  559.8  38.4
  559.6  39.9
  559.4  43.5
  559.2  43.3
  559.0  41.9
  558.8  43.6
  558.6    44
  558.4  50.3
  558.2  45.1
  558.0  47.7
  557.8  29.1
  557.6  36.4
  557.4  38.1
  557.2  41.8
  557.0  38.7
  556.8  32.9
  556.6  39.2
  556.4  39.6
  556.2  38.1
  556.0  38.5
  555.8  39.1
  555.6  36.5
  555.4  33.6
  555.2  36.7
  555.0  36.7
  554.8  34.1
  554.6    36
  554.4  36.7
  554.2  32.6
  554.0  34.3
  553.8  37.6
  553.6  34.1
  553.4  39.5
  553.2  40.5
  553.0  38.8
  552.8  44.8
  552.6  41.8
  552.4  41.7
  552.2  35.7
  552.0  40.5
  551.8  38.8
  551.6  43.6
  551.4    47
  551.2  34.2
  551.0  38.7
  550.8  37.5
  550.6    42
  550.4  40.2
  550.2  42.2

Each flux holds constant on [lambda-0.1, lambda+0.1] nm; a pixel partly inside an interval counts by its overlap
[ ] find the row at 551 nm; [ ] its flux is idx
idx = 38.7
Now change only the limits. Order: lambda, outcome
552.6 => 41.8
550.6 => 42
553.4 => 39.5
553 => 38.8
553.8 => 37.6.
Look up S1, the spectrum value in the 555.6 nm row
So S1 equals 36.5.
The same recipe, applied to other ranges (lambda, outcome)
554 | 34.3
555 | 36.7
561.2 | 40.3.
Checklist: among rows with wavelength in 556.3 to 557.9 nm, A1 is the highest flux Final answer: 41.8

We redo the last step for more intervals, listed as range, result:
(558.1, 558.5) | 50.3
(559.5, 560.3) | 43.7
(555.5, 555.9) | 39.1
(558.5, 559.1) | 44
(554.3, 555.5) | 36.7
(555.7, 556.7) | 39.6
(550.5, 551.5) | 47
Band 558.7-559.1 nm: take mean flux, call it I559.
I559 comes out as 42.7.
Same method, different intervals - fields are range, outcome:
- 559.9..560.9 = 40.9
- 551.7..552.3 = 38.3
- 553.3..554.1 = 36.4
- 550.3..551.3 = 38.5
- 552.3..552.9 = 42.8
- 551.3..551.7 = 45.3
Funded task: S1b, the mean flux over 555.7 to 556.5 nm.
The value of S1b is 38.8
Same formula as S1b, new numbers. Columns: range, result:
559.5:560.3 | 41.2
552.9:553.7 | 38.2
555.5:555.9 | 37.8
